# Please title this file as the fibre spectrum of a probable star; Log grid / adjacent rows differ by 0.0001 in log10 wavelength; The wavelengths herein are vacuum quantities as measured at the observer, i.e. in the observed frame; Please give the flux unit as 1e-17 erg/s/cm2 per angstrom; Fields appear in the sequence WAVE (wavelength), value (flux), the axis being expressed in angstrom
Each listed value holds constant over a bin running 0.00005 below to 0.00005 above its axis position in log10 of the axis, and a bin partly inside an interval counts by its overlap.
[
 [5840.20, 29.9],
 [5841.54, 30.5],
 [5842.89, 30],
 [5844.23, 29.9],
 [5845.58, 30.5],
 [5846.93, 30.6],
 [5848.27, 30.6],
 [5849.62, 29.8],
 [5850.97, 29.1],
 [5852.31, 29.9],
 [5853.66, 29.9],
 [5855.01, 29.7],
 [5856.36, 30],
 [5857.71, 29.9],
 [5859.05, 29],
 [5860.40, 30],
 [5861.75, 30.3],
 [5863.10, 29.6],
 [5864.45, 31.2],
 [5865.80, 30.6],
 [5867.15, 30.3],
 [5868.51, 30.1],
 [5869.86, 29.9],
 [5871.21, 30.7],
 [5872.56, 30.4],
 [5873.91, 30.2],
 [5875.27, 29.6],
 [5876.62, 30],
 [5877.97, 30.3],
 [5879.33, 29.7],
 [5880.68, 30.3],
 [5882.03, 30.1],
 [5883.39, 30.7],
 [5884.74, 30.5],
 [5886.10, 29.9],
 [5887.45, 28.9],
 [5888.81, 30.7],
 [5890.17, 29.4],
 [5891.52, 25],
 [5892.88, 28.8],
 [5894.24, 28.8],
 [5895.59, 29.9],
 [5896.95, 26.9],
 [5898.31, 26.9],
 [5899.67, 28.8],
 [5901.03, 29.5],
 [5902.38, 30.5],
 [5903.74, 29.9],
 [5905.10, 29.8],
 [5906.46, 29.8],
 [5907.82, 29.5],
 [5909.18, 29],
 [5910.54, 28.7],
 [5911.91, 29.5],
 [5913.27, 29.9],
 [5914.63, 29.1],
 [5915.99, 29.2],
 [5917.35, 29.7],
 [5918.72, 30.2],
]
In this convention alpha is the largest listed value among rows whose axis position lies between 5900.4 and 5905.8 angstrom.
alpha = 30.5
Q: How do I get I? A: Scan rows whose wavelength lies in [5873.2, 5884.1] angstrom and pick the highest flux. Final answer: 30.7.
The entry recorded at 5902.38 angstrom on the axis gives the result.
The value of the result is 30.5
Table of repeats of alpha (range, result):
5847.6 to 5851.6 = 30.6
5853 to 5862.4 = 30.3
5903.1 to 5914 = 29.9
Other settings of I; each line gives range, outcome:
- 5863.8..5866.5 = 31.2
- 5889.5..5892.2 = 29.4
